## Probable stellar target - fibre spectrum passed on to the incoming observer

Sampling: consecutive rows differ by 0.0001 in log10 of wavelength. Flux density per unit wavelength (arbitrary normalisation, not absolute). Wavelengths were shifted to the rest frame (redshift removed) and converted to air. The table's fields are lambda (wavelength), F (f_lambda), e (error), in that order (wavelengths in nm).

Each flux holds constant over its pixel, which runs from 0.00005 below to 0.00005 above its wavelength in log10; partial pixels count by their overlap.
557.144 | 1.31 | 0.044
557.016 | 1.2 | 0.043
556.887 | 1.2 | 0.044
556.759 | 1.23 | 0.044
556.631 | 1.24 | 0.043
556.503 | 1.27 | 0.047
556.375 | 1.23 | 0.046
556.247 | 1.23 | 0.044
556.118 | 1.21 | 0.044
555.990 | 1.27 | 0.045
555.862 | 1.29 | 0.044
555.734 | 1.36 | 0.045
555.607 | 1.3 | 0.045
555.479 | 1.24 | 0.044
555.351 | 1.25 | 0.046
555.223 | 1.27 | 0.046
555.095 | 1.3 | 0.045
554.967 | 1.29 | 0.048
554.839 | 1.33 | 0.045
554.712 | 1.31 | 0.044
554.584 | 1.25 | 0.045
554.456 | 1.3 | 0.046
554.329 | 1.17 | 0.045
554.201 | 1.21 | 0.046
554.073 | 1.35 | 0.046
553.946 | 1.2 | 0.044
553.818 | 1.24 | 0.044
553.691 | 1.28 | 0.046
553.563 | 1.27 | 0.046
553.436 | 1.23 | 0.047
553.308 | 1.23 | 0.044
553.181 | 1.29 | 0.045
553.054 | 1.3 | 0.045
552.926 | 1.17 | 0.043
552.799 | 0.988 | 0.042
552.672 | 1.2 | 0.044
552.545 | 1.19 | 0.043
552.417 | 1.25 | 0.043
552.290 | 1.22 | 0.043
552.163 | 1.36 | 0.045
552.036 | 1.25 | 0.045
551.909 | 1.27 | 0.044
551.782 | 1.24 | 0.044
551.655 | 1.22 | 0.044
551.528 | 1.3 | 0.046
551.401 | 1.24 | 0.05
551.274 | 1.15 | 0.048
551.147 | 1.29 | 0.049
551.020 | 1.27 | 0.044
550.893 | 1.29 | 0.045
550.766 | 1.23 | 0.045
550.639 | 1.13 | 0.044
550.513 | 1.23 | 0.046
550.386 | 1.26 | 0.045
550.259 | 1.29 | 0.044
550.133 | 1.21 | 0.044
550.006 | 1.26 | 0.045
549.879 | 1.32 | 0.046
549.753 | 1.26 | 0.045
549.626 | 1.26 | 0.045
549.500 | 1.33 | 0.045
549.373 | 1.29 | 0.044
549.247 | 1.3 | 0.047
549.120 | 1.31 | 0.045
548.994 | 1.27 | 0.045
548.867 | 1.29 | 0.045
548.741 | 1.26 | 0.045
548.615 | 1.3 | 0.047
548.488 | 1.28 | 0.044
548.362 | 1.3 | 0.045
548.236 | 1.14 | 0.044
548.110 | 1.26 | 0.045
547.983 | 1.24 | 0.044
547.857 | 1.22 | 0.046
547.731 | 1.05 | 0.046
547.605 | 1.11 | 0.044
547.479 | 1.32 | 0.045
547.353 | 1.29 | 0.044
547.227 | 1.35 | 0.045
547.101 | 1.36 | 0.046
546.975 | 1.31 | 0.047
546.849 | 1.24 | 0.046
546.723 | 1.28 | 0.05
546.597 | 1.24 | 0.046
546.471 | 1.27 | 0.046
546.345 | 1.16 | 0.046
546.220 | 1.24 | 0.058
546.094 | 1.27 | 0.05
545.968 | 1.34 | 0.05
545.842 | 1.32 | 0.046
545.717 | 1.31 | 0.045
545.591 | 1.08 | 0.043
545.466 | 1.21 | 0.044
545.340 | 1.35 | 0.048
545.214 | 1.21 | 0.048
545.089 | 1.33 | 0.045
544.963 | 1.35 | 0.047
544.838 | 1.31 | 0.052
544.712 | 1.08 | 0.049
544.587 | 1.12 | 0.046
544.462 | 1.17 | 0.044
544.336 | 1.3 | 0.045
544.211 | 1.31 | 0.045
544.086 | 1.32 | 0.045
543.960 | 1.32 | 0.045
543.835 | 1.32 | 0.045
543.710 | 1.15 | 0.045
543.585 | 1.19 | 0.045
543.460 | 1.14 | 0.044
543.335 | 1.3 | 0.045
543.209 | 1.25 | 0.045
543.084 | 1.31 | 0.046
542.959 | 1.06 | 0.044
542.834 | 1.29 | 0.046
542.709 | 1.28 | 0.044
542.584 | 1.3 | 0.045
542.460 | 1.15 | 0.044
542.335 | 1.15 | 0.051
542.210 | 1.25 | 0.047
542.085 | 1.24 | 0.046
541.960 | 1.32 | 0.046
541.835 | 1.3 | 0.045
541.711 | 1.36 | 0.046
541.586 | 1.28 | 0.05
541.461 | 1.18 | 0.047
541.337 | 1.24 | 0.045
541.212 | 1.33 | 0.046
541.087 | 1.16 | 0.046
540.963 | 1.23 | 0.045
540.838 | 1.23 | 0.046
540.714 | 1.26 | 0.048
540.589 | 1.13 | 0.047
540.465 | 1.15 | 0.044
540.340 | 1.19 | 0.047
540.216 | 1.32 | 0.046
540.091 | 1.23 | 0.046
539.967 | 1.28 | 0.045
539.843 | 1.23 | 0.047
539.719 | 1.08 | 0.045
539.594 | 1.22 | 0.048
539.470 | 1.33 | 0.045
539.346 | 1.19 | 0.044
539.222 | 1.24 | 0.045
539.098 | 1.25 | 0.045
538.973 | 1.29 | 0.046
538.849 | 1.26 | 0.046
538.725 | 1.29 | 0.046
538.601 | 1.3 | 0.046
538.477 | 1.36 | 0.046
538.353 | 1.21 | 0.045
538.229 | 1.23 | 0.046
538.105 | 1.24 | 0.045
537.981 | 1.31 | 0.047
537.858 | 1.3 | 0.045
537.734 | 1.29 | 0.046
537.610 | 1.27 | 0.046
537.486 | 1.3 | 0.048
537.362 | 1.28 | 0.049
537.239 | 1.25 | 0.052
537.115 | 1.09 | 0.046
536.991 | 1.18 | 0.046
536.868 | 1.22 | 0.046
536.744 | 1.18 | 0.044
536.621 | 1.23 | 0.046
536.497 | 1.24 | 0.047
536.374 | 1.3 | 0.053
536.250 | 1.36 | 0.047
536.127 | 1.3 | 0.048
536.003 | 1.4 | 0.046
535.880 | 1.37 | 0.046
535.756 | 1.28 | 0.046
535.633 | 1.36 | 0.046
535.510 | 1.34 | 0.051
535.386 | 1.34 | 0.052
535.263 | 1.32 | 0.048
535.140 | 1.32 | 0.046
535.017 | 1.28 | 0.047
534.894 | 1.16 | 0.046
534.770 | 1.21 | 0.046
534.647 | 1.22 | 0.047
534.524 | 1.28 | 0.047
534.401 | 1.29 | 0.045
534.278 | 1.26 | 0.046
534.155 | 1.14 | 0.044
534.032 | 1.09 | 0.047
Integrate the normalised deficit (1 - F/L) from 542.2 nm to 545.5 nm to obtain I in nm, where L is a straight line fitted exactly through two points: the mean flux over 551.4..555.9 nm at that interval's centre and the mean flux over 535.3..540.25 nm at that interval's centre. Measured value 0.06 nm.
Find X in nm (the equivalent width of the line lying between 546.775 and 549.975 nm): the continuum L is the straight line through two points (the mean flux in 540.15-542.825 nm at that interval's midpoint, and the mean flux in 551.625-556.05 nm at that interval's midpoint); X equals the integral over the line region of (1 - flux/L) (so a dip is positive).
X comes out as -0.05 nm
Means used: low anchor 1.24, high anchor 1.25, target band 1.27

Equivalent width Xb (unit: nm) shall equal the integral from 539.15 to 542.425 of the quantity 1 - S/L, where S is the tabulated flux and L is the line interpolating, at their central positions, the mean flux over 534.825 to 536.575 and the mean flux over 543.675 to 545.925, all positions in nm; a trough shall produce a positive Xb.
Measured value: 0.11 nm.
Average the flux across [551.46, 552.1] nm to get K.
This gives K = 1.26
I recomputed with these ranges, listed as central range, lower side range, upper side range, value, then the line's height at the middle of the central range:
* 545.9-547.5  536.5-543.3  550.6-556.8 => -0.05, 1.25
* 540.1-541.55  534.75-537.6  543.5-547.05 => 0.05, 1.26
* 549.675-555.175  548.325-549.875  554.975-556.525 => 0.13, 1.28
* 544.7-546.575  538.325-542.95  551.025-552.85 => -0.03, 1.24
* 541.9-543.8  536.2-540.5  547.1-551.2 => 0.04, 1.25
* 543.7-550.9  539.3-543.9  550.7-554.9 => -0.11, 1.24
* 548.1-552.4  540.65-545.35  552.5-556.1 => -0.03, 1.25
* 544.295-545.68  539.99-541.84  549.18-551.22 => 0.02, 1.25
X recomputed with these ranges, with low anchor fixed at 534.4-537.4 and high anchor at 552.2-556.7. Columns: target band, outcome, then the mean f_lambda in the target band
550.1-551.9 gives 0.019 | 1.24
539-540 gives 0.031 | 1.23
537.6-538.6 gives -0.007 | 1.28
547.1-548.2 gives 0.020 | 1.24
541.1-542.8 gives 0.009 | 1.26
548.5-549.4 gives -0.023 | 1.29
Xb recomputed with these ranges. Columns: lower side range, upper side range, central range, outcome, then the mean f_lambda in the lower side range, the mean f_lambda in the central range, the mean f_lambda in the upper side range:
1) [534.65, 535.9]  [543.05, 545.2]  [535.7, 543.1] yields 0.12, 1.29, 1.25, 1.25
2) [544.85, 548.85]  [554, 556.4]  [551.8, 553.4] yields 0.05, 1.26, 1.23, 1.27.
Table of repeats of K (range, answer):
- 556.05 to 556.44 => 1.22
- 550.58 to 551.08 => 1.23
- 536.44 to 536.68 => 1.23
